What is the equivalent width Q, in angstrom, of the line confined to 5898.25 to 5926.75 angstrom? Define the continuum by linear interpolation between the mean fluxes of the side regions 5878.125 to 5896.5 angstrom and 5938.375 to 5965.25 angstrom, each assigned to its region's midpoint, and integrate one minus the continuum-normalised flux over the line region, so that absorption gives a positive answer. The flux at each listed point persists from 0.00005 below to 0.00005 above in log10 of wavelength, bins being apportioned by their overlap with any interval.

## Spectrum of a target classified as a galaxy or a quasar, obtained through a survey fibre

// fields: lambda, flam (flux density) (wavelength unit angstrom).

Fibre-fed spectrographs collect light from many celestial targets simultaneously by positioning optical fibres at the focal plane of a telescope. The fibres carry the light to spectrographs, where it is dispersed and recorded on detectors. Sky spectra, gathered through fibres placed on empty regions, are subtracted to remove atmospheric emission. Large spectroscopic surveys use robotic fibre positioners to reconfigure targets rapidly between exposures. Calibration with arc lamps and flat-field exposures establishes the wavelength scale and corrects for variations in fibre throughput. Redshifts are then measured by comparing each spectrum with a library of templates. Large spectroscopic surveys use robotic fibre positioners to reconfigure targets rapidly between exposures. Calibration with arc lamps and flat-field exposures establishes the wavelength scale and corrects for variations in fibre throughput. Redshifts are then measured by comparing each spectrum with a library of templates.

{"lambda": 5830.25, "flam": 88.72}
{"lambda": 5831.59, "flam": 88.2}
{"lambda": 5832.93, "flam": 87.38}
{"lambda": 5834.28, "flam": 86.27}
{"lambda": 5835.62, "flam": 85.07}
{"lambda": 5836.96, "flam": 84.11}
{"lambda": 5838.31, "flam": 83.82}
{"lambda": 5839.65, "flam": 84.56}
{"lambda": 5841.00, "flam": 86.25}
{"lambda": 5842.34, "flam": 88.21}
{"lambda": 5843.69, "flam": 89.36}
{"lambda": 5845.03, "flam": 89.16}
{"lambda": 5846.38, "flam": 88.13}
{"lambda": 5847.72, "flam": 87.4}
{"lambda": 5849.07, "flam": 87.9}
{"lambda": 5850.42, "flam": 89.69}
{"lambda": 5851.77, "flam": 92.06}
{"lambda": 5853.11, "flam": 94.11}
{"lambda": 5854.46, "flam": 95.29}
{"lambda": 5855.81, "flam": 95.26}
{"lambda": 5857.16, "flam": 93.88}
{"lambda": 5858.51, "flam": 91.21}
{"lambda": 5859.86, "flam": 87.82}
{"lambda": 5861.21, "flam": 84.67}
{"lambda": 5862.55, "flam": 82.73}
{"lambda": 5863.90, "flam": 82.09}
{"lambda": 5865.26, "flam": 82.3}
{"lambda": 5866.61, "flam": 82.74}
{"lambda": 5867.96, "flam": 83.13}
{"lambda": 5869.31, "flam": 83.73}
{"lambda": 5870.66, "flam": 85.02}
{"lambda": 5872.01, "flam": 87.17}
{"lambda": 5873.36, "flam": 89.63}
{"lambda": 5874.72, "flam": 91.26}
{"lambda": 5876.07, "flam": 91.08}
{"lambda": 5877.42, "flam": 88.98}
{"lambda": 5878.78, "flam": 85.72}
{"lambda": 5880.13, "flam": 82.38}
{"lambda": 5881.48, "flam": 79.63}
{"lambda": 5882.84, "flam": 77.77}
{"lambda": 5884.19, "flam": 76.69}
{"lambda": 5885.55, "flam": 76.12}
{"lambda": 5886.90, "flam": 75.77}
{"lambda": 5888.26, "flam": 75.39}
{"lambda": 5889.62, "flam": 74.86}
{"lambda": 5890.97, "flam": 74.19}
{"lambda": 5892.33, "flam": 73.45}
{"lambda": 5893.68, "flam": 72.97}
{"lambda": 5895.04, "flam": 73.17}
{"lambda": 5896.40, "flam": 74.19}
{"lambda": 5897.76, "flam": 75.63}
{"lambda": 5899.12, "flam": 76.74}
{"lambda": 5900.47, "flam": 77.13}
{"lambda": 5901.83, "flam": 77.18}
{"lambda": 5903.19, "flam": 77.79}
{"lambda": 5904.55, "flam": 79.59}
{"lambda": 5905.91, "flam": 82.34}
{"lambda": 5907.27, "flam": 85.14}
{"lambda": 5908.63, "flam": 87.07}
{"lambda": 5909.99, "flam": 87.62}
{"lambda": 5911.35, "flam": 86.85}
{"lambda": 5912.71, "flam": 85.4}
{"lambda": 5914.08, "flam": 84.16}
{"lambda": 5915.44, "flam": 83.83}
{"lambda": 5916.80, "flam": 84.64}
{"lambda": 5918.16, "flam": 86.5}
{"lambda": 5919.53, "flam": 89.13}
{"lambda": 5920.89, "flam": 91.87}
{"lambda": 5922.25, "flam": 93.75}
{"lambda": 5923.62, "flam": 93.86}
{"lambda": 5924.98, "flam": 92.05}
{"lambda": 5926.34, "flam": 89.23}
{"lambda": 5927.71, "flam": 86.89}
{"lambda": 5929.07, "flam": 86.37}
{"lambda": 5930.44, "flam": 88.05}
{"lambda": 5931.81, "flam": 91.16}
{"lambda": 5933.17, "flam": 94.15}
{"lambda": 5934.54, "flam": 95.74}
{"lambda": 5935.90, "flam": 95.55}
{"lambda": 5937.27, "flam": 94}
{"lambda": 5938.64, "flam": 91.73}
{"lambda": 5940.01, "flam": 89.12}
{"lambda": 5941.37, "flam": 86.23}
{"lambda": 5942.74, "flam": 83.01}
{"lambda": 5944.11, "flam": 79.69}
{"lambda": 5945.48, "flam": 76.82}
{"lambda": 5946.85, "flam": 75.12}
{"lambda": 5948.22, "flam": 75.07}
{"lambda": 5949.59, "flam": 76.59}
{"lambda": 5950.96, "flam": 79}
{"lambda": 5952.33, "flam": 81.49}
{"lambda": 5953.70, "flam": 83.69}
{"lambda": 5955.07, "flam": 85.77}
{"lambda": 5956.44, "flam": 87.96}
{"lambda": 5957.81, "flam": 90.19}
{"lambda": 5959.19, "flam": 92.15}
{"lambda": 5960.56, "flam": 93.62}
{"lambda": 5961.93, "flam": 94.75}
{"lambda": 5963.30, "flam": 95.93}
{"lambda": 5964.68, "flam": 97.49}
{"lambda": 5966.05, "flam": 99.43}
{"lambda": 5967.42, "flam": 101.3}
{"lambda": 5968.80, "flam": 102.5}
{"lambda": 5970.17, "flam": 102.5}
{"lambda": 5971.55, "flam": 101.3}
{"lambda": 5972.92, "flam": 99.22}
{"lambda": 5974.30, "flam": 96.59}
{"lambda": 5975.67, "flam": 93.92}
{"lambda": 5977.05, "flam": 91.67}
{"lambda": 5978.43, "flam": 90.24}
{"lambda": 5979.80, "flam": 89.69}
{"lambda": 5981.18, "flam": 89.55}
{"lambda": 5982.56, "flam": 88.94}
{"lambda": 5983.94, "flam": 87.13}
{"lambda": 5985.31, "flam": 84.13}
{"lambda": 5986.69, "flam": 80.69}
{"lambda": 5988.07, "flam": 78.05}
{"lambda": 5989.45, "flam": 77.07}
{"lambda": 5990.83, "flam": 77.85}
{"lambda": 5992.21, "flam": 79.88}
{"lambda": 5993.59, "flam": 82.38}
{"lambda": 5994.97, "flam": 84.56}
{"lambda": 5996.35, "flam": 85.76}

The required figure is -1.8 angstrom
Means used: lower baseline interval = 76.7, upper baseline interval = 85.6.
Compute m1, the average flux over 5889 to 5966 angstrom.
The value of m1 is 85.1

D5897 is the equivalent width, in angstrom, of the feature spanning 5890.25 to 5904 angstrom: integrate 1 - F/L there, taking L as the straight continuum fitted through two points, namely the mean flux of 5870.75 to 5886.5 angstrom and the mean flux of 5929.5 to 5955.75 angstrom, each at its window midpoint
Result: 1.5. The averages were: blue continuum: 84.1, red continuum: 85.4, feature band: 75.3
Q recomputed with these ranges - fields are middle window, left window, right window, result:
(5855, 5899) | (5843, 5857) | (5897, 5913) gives 2.1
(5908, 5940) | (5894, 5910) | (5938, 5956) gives -3.6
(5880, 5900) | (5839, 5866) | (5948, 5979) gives 3.1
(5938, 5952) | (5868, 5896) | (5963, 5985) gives 1.5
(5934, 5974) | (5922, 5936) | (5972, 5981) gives 1.1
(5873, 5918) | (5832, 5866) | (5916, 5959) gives 3.4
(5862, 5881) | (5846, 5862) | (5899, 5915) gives 0.5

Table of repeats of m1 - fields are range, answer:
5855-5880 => 87.1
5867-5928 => 82.8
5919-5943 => 90.8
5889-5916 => 79.5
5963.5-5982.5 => 96.3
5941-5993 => 88.1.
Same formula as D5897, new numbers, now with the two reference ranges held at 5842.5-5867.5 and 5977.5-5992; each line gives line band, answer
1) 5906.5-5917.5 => 0.14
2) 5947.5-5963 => -0.08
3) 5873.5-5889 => 0.99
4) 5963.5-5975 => -2.04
